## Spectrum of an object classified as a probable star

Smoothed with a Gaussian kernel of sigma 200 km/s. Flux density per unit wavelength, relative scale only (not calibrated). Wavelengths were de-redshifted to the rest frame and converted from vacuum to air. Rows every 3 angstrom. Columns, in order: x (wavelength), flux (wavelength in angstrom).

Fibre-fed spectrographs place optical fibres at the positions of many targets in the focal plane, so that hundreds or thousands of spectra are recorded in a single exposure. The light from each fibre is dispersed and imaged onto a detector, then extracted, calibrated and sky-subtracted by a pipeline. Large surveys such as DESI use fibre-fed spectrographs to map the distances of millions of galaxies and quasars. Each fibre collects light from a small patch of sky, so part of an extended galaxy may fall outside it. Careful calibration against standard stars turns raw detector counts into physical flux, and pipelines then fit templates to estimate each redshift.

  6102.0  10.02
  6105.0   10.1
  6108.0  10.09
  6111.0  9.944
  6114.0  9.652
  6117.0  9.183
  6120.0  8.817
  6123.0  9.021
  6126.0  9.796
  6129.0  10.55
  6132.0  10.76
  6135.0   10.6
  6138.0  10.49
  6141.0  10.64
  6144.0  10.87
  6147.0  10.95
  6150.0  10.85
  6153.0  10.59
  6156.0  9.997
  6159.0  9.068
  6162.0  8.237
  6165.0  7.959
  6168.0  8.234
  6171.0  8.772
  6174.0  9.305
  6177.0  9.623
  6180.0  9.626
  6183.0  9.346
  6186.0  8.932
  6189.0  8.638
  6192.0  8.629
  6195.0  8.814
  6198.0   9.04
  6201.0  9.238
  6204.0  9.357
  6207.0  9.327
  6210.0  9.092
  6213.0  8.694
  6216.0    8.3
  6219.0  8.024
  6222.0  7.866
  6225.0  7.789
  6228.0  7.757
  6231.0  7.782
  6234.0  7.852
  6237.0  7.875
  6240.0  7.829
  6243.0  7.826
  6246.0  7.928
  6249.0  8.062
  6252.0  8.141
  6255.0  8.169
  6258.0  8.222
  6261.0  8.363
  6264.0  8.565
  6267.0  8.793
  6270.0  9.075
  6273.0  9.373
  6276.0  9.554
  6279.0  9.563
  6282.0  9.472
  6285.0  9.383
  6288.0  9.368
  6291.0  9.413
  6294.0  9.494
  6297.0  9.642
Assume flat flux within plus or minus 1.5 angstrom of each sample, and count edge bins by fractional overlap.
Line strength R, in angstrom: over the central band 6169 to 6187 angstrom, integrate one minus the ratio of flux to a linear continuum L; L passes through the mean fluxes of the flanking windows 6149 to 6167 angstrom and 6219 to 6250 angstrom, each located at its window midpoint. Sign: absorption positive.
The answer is -0.5 angstrom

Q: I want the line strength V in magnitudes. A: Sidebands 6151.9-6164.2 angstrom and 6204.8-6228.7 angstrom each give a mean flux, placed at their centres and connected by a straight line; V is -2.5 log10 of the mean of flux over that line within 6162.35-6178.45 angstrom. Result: 0.05 mag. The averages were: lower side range 9.35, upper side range 8.41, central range 8.74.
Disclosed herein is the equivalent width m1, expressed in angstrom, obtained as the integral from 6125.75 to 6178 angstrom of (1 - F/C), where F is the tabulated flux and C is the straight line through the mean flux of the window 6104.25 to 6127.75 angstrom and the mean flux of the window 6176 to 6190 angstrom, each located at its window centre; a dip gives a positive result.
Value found -2.5 angstrom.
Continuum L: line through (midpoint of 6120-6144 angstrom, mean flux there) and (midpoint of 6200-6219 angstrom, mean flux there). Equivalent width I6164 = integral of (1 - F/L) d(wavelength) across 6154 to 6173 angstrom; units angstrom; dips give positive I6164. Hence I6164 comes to 1.8 angstrom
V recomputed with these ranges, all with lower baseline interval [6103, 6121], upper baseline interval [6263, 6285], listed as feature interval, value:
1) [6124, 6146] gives -0.098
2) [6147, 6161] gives -0.066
